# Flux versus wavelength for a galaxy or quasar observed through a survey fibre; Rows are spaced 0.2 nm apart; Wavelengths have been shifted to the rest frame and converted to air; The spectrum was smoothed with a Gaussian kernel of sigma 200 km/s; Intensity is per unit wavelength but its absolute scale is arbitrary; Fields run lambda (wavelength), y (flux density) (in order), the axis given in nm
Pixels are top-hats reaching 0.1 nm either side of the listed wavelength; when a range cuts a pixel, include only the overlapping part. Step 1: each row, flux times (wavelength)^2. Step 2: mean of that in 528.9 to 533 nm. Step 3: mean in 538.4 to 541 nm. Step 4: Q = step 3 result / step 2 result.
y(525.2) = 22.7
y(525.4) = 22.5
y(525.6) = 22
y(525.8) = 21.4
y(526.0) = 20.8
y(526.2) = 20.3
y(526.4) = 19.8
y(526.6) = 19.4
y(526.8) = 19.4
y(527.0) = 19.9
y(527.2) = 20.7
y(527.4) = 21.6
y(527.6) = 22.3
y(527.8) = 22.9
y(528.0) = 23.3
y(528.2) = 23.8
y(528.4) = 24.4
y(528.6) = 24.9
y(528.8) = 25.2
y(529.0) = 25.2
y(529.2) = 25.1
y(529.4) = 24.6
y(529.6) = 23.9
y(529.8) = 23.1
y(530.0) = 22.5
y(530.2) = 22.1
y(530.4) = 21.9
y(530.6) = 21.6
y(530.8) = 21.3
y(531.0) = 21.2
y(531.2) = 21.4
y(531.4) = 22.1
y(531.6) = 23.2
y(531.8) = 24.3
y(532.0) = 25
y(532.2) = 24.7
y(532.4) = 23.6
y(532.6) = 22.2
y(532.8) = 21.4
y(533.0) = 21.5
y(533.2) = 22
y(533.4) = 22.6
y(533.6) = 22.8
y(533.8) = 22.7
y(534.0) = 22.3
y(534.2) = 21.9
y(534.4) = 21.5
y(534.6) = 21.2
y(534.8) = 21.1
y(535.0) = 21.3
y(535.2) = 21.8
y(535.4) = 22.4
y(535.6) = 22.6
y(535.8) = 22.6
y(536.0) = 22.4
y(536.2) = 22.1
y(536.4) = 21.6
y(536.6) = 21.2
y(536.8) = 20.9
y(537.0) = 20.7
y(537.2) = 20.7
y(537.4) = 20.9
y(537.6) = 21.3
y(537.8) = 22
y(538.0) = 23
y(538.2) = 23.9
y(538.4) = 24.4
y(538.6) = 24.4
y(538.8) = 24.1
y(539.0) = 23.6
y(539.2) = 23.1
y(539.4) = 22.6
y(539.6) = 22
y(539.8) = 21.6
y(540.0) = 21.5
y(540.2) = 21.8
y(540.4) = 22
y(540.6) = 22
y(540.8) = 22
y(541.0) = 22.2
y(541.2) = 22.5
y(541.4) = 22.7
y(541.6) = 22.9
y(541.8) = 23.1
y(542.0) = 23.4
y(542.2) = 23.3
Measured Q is 1.0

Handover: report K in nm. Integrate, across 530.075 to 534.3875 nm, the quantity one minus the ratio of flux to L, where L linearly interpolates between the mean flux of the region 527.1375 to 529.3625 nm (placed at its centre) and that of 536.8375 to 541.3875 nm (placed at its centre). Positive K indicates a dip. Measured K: 0.137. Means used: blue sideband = 23.7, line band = 22.4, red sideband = 22.4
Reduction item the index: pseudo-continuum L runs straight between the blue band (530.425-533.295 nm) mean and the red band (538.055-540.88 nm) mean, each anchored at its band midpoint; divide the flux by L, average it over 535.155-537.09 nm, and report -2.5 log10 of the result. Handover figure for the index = 0.04 mag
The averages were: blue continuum 22.5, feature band 21.8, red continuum 22.8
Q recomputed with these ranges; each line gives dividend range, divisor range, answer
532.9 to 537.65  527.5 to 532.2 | 0.95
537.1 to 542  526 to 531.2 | 1.05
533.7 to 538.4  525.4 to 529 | 1.03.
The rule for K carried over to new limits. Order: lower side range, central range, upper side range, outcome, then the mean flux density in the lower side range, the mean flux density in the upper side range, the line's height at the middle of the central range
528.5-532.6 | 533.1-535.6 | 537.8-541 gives 0.12 nm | 23.3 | 22.8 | 23.1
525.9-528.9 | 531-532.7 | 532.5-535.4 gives -0.10 nm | 21.9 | 21.9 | 21.9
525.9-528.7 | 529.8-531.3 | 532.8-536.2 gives 0.00 nm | 21.7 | 22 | 21.8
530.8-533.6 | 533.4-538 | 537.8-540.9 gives 0.19 nm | 22.7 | 22.8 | 22.7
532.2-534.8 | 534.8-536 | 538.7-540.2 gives 0.01 nm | 22.2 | 22.6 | 22.3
